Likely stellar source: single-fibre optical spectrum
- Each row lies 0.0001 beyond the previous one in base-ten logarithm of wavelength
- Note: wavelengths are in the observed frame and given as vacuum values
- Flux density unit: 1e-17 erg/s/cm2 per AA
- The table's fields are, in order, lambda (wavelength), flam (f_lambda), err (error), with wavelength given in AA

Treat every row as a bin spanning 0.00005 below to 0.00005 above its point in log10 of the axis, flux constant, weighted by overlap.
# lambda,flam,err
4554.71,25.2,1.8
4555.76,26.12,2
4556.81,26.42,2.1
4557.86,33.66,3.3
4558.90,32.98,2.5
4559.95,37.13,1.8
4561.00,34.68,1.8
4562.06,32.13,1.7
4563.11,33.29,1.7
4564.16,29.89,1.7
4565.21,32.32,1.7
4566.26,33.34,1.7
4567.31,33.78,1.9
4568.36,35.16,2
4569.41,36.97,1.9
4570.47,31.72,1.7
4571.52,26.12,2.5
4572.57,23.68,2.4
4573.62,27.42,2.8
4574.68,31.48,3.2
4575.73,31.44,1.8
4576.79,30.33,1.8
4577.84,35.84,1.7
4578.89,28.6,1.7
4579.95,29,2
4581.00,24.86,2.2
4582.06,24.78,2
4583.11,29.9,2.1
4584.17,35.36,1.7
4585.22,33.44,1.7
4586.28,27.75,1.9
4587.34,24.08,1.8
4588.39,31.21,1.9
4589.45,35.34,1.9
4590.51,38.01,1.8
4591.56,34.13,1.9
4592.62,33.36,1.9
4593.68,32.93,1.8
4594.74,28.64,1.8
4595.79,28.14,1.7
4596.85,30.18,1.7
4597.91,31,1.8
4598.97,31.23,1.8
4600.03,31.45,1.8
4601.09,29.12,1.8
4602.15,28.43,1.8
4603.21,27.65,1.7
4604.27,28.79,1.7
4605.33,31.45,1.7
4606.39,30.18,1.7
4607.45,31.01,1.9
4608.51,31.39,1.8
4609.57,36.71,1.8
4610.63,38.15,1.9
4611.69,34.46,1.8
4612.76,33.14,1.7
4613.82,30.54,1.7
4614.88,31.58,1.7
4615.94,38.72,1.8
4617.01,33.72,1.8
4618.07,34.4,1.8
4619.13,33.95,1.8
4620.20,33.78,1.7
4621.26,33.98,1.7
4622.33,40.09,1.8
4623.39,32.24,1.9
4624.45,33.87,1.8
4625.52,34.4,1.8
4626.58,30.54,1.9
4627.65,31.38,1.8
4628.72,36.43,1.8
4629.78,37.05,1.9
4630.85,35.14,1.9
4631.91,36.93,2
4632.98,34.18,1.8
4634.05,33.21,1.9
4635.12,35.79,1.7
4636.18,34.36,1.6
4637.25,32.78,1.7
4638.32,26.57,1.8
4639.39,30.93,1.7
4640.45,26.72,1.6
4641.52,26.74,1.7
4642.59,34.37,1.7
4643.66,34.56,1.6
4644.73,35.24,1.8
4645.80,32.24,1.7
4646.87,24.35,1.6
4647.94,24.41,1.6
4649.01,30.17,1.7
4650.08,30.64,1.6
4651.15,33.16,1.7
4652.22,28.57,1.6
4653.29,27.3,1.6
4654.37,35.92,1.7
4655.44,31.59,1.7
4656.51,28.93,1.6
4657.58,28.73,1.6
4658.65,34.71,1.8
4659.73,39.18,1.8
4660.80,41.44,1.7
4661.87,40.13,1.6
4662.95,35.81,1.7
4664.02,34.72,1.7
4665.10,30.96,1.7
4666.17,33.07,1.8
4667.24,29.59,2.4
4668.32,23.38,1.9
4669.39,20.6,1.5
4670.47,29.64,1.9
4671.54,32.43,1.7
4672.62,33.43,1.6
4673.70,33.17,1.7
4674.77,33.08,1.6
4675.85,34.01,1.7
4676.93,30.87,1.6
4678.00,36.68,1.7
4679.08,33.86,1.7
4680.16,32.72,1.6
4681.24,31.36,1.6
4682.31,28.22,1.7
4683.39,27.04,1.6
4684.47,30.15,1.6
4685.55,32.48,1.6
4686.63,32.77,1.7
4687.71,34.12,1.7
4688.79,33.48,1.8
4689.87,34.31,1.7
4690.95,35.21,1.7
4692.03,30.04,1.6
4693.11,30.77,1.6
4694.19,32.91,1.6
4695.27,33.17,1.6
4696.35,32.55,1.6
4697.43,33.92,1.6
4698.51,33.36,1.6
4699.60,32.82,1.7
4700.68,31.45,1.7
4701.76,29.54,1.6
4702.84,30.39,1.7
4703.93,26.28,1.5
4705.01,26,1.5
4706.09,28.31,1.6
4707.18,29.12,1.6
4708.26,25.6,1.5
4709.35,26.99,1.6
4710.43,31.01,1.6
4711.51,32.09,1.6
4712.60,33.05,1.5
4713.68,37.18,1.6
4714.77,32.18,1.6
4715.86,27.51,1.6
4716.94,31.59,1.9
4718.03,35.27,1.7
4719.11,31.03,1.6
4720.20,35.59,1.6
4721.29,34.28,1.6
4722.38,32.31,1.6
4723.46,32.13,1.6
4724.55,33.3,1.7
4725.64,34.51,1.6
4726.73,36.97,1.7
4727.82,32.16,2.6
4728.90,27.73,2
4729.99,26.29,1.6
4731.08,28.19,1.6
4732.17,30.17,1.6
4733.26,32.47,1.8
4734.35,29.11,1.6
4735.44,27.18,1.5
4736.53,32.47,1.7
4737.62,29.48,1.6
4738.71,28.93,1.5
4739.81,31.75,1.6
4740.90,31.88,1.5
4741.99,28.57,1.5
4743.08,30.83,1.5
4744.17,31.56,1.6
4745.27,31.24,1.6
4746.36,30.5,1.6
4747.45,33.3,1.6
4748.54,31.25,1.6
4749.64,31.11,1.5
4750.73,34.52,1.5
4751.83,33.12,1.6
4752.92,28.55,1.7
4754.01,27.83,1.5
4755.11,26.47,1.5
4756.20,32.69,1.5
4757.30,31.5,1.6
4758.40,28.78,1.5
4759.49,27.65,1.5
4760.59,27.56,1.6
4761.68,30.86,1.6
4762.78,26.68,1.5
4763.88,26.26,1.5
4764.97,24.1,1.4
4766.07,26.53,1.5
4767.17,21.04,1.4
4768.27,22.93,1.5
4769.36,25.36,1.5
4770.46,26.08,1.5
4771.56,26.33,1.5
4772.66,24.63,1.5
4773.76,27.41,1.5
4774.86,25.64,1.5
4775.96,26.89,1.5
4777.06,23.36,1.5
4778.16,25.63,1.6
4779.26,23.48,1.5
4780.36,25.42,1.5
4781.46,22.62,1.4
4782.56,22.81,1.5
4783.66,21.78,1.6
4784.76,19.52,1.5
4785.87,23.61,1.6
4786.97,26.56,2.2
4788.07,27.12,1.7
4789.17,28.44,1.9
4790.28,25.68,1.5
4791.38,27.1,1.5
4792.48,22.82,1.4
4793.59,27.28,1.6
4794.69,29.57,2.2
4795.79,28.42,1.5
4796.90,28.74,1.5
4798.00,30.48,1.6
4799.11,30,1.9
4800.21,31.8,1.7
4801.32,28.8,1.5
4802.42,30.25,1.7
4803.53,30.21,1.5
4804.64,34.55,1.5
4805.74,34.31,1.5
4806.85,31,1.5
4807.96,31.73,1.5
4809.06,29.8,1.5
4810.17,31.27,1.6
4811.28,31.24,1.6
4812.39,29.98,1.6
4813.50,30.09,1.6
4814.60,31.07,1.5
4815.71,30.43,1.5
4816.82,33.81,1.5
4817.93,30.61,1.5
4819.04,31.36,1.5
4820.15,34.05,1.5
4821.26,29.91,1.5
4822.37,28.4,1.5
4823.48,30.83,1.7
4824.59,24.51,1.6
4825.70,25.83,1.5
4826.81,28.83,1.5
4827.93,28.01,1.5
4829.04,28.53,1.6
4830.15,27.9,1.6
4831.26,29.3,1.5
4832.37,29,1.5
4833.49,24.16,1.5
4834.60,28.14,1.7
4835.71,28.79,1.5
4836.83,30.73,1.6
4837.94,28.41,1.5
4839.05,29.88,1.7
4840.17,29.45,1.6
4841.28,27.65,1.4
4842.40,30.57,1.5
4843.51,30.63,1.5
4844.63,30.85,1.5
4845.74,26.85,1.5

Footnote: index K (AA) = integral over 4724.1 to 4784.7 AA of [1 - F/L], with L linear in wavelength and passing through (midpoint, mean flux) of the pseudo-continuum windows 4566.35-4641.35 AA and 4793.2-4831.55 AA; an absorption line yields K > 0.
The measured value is 4.5 AA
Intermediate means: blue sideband 32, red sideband 30.1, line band 28.4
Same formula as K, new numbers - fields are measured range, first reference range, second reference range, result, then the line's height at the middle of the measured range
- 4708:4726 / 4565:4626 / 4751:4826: -1.7 AA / 29.4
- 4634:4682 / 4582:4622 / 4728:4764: -0.9 AA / 31.2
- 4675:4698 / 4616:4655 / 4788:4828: -0.5 AA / 31.7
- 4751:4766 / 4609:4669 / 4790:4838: 1.0 AA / 30.6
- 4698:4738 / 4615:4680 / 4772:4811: -1.2 AA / 30.1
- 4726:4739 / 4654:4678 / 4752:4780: -0.7 AA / 28.6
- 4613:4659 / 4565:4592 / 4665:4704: -1.7 AA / 31.3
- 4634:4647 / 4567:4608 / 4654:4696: 0.1 AA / 31.7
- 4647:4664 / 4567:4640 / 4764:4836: -0.9 AA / 30.9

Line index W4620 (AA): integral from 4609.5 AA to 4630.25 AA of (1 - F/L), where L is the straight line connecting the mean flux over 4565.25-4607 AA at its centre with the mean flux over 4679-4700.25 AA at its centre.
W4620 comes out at -2.1 AA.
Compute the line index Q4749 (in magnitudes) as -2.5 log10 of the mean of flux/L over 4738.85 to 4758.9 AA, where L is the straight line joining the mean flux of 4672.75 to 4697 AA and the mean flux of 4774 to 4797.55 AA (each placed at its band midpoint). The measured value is -0.10 mag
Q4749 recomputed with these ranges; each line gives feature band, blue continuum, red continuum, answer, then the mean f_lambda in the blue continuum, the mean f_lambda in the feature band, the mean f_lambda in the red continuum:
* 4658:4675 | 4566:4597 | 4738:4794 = -0.12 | 30.9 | 32.8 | 27.3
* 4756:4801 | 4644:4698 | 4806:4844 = 0.15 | 32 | 26.3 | 29.6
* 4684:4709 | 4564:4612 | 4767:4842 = -0.06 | 31.1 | 31.2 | 28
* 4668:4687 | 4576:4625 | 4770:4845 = -0.01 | 31.9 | 31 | 28.3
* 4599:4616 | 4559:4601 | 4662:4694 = -0.01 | 31.3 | 31.8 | 31.8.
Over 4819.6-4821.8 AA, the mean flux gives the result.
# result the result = 32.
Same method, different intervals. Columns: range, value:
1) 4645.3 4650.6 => 28.3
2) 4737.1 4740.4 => 30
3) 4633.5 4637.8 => 34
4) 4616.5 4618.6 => 34.1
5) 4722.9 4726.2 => 33.3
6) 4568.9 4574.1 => 29.2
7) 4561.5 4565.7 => 31.9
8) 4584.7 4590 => 30.3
